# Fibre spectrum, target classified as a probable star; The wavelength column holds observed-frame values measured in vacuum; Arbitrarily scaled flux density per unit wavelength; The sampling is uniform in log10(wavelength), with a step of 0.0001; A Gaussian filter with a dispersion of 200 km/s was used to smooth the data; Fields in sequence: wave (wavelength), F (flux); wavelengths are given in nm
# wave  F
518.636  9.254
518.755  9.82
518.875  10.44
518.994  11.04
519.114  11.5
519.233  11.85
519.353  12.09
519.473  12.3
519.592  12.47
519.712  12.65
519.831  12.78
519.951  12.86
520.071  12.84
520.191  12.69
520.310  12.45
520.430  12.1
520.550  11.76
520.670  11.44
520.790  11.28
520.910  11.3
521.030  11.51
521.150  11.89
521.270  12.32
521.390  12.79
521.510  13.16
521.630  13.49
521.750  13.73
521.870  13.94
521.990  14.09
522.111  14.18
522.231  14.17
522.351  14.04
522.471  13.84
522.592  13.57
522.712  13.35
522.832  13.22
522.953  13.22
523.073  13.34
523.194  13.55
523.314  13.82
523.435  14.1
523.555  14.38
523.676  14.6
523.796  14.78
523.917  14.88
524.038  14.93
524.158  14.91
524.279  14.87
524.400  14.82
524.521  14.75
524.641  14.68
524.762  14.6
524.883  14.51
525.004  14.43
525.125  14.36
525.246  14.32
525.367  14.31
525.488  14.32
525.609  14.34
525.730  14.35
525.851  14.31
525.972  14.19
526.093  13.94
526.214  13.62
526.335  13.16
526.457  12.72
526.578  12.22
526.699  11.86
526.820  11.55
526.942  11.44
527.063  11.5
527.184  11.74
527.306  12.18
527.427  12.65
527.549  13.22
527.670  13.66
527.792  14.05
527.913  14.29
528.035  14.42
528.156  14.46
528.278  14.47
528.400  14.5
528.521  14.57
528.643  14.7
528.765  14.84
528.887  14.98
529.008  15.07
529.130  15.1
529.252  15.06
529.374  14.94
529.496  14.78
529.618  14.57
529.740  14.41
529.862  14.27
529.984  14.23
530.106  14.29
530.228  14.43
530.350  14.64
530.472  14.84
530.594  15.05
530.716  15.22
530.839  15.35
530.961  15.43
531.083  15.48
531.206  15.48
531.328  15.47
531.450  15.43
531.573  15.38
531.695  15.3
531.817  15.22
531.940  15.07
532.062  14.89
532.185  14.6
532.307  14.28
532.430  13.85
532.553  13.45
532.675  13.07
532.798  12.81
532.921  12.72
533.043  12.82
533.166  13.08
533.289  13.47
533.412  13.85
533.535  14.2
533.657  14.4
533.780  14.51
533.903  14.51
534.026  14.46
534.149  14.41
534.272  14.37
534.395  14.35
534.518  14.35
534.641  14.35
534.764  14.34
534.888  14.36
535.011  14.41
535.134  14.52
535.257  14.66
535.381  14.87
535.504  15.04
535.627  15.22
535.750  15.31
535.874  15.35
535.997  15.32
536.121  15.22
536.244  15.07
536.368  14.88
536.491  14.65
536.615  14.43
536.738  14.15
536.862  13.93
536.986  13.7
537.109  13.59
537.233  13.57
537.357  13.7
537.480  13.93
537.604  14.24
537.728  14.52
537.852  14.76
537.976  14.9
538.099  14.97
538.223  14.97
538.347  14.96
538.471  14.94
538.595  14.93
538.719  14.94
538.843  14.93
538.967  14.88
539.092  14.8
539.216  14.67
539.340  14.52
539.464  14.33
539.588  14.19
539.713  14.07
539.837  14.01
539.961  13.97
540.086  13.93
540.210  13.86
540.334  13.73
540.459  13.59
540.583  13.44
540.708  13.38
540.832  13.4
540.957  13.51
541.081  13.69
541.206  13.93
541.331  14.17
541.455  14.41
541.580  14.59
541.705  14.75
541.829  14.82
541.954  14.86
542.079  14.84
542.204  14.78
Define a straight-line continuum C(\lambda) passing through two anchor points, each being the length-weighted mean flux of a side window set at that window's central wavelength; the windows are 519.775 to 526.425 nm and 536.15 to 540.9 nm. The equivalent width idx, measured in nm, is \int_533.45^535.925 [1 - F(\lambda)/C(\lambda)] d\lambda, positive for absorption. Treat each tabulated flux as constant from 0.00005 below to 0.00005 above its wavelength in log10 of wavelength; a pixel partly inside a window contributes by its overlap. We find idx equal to -0.079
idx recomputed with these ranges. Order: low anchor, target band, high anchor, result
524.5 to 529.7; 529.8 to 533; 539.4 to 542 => -0.155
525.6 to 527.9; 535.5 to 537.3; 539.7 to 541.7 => -0.134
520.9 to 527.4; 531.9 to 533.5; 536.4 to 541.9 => 0.035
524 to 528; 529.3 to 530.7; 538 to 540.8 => -0.075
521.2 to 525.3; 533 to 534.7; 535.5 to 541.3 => 0.022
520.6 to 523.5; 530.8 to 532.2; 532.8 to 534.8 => -0.149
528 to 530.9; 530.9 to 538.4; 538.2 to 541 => 0.005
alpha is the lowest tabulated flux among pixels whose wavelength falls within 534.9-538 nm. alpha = 13.57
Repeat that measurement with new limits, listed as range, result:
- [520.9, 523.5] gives 11.3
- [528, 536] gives 12.72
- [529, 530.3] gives 14.23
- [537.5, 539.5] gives 14.24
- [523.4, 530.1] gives 11.44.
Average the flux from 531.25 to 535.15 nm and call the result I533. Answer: 14.3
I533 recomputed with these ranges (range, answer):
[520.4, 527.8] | 13.5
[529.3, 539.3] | 14.5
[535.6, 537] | 14.8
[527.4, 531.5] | 14.7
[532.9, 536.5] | 14.5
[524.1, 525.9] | 14.5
